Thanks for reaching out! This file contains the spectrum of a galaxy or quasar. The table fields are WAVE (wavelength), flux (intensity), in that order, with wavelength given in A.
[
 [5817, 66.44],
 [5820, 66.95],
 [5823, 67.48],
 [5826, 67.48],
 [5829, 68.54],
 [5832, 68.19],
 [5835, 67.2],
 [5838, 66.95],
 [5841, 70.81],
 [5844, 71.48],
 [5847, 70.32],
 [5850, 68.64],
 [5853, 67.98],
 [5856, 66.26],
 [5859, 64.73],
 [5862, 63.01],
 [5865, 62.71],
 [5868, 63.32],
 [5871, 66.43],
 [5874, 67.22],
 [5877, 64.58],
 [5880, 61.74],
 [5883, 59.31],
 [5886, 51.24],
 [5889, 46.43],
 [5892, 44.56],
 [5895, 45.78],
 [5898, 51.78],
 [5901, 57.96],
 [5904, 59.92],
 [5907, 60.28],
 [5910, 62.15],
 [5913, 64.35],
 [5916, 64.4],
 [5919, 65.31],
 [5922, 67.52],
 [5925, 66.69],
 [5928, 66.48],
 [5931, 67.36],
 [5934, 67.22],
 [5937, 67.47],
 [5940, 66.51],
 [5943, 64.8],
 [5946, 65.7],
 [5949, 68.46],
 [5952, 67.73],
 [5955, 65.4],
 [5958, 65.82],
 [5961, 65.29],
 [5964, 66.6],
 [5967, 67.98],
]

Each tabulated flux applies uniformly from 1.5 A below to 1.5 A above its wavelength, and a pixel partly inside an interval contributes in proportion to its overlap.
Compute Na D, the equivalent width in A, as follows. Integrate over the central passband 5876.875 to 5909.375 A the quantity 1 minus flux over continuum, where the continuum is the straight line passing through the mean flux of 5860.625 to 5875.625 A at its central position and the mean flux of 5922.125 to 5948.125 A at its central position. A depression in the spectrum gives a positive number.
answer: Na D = 5.3 A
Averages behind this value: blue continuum 64.6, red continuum 66.6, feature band 54.7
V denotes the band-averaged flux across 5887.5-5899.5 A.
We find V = 47.1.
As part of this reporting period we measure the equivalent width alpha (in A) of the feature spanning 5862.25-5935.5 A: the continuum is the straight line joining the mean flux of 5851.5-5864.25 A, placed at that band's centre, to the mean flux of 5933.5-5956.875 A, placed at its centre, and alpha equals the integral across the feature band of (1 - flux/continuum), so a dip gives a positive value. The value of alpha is 5.88 A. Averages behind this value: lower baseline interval 65.3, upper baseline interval 66.6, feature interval 60.7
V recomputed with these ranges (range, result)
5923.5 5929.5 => 66.6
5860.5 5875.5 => 64.5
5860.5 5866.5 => 62.9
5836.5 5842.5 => 68.9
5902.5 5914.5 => 61.7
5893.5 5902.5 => 51.8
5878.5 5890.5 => 54.7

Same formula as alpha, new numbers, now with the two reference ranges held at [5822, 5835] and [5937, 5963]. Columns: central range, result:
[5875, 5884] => 0.7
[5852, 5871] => 0.8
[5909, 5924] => 0.4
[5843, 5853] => -0.3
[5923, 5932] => 0.0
